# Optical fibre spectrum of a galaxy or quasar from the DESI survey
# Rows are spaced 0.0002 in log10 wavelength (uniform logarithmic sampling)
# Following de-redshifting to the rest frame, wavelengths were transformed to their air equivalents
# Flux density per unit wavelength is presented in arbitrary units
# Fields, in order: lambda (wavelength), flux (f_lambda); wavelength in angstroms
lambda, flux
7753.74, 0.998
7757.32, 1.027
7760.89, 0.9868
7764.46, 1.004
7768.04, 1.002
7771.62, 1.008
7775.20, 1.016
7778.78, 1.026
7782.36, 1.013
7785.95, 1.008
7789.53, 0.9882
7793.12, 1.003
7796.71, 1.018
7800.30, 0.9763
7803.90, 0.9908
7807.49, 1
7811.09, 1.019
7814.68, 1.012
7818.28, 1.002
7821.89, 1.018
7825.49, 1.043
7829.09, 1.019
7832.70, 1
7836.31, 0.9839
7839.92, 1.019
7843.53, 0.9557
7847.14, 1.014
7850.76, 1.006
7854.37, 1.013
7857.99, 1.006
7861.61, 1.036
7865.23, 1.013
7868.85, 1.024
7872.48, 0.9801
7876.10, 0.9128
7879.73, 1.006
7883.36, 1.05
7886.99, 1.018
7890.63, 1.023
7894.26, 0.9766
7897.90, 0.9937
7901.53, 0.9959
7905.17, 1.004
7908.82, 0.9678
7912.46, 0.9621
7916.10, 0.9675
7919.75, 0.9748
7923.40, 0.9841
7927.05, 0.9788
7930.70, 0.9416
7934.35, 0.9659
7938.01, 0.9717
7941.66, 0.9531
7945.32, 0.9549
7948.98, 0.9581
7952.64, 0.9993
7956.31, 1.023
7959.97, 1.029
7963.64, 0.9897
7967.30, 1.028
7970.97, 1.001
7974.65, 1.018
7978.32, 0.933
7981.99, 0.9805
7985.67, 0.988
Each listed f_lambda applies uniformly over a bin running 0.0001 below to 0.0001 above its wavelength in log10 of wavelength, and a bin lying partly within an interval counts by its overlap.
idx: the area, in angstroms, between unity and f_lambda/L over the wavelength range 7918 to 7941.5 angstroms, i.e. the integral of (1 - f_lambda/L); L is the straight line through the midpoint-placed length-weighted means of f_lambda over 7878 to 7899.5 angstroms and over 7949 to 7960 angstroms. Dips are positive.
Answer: 0.9 angstroms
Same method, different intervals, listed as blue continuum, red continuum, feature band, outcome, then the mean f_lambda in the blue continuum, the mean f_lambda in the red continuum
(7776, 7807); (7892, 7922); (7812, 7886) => -1.03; 1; 0.981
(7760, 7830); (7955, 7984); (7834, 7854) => 0.17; 1.01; 1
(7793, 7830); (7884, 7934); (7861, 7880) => 0.05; 1.01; 0.985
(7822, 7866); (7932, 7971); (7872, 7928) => 0.59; 1.01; 0.987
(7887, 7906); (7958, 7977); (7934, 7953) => 0.81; 1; 1.01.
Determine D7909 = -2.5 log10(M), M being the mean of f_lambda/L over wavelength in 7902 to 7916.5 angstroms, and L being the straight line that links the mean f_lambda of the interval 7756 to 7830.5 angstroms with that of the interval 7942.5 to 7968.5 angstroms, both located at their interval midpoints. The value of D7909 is 0.02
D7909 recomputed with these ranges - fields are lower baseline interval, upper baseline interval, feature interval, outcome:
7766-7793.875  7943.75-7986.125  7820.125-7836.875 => -0.01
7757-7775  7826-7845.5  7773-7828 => -0.01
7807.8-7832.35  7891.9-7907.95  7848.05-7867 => -0.01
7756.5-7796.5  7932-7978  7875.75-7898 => -0.01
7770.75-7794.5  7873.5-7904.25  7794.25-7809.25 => 0.01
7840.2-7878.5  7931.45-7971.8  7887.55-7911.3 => 0.00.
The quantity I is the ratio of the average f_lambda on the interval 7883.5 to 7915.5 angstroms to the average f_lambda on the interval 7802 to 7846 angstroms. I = 1.0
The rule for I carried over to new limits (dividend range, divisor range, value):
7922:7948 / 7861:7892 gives 0.96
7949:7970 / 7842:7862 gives 1.00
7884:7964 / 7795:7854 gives 0.98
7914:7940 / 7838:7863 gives 0.96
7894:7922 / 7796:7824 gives 0.98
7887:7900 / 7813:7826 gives 0.98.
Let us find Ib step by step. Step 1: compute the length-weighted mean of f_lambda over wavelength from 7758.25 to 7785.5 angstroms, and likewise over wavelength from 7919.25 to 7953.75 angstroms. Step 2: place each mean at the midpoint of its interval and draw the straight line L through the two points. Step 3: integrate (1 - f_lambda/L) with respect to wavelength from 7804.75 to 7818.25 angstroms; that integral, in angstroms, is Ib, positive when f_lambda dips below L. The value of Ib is -0.1 angstroms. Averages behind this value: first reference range 1.01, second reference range 0.967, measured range 1.01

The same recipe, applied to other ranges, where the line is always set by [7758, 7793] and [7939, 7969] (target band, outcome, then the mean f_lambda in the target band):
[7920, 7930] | 0.18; 0.976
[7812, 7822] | -0.07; 1.01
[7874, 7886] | 0.08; 0.992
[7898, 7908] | 0.00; 0.996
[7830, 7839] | 0.04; 0.997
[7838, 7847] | 0.08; 0.993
